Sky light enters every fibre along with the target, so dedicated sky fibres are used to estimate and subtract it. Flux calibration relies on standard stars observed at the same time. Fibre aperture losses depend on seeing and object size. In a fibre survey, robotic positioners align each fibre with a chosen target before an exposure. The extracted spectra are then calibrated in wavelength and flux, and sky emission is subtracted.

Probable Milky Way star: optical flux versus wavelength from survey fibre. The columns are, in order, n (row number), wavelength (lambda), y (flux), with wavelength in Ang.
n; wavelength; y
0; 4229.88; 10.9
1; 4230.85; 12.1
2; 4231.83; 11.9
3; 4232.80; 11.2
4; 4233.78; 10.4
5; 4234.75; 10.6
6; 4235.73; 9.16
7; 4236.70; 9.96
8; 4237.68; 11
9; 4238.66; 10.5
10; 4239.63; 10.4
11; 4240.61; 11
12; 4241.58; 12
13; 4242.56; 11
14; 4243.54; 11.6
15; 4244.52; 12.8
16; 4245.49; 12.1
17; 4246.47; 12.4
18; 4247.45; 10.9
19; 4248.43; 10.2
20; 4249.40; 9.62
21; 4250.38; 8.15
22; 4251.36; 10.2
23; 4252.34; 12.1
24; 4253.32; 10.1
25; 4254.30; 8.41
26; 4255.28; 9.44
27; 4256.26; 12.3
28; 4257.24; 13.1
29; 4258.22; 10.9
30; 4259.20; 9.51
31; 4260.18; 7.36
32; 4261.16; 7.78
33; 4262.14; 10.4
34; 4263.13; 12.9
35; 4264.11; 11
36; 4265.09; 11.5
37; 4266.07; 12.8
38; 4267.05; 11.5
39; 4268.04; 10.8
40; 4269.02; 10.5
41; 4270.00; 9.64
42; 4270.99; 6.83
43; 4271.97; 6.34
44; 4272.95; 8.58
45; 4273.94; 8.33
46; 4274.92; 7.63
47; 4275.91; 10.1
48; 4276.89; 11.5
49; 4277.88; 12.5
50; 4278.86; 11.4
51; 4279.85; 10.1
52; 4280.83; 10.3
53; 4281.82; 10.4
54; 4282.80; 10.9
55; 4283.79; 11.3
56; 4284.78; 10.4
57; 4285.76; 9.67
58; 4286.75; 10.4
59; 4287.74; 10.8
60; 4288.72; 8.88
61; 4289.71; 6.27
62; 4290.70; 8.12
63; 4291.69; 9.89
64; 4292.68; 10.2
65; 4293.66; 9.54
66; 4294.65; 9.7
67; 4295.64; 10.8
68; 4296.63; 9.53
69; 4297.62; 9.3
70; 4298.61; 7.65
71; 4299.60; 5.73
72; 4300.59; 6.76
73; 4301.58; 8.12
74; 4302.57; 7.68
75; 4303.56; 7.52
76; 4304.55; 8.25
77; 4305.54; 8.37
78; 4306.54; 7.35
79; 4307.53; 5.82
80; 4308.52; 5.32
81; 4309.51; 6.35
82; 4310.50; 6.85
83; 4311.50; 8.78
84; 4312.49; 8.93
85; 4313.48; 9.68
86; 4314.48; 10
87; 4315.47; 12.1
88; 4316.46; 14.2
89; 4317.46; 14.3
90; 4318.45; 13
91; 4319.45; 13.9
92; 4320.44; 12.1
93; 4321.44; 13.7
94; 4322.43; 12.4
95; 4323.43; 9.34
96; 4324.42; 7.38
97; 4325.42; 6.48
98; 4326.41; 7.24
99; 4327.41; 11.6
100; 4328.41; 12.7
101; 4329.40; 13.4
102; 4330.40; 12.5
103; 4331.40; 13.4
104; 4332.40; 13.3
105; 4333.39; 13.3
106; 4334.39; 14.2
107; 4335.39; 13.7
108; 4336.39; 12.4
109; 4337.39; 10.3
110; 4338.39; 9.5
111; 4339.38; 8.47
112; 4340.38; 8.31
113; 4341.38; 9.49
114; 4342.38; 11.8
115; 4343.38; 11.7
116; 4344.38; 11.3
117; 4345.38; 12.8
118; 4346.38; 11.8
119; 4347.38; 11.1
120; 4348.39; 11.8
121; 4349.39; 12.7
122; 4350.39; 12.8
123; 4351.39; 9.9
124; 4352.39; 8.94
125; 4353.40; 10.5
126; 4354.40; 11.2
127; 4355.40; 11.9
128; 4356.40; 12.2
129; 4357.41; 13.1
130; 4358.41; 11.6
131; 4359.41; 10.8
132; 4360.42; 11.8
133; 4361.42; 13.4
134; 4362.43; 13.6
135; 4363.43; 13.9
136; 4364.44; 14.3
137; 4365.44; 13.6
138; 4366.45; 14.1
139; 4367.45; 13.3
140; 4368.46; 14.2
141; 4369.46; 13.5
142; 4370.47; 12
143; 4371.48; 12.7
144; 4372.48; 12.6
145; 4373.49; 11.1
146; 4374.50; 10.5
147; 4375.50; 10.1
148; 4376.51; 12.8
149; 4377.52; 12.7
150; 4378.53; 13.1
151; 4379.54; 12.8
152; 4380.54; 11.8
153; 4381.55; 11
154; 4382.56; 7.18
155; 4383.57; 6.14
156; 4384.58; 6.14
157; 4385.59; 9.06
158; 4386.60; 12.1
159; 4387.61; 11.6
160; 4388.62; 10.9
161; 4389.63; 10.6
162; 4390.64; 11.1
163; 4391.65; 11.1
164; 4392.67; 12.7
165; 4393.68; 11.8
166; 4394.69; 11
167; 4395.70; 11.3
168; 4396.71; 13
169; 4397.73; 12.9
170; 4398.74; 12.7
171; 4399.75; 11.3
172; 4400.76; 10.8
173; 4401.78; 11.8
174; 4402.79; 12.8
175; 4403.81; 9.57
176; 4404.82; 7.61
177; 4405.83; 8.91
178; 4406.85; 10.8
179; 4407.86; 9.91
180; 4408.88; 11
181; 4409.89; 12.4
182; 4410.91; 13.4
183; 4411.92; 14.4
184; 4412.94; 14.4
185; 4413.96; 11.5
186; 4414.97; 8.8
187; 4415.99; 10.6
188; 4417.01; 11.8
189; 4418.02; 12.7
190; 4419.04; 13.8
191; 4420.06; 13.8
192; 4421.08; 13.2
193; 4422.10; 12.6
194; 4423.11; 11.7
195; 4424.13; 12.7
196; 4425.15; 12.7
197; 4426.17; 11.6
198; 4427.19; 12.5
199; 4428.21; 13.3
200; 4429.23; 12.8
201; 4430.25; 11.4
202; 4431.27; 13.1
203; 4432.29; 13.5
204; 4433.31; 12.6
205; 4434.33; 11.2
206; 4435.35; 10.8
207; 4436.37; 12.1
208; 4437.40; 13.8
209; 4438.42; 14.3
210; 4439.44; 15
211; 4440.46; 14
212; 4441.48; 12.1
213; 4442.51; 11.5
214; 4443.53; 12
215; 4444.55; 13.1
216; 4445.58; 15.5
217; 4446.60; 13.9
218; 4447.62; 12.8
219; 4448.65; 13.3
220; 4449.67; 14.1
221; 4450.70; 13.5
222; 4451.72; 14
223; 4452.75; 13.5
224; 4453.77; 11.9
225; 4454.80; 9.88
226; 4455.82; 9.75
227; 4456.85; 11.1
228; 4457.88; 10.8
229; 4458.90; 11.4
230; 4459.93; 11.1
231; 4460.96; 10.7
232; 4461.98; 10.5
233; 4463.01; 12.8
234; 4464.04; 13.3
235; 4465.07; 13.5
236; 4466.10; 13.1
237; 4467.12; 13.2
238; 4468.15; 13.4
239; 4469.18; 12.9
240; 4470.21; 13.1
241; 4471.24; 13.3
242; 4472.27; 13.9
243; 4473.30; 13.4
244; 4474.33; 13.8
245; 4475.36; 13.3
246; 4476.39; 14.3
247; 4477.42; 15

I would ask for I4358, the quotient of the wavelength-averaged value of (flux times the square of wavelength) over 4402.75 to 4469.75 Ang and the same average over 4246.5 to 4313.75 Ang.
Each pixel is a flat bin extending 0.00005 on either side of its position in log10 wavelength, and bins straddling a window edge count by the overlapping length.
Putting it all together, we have 1.4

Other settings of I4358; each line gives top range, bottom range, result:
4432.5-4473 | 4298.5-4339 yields 1.32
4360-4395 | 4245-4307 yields 1.26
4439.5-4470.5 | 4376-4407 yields 1.18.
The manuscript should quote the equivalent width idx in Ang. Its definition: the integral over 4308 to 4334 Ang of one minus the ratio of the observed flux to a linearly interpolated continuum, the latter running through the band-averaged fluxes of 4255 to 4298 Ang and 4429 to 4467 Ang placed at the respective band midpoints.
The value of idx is -0.4 Ang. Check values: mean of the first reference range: 10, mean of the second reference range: 12.5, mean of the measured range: 10.9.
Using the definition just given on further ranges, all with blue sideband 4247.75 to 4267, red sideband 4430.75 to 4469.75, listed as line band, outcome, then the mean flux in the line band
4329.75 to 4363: -0.8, 11.7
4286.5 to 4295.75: 1.2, 9.38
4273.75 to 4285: 0.2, 10.5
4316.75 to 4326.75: 0.0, 11.1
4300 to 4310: 3.5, 7.14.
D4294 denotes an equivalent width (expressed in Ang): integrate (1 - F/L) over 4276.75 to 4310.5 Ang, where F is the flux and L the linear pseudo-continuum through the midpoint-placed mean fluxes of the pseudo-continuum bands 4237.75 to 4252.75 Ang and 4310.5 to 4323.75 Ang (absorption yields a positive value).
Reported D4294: 7.1 Ang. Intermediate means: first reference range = 11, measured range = 8.96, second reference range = 11.6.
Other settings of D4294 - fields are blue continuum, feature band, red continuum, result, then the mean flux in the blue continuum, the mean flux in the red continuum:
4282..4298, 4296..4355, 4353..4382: 3.7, 9.75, 12.4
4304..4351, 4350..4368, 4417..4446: -1.4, 10.8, 12.8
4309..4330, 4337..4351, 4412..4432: 0.2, 10.7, 12.4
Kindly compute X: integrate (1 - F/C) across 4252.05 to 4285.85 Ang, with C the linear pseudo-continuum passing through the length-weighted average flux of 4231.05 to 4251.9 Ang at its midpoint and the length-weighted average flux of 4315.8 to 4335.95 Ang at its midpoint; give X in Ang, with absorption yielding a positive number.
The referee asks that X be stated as 3.0 Ang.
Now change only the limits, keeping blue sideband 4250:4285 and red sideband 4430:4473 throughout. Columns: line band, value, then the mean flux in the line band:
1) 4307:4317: 1.8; 8.82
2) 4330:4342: -0.5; 11.6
